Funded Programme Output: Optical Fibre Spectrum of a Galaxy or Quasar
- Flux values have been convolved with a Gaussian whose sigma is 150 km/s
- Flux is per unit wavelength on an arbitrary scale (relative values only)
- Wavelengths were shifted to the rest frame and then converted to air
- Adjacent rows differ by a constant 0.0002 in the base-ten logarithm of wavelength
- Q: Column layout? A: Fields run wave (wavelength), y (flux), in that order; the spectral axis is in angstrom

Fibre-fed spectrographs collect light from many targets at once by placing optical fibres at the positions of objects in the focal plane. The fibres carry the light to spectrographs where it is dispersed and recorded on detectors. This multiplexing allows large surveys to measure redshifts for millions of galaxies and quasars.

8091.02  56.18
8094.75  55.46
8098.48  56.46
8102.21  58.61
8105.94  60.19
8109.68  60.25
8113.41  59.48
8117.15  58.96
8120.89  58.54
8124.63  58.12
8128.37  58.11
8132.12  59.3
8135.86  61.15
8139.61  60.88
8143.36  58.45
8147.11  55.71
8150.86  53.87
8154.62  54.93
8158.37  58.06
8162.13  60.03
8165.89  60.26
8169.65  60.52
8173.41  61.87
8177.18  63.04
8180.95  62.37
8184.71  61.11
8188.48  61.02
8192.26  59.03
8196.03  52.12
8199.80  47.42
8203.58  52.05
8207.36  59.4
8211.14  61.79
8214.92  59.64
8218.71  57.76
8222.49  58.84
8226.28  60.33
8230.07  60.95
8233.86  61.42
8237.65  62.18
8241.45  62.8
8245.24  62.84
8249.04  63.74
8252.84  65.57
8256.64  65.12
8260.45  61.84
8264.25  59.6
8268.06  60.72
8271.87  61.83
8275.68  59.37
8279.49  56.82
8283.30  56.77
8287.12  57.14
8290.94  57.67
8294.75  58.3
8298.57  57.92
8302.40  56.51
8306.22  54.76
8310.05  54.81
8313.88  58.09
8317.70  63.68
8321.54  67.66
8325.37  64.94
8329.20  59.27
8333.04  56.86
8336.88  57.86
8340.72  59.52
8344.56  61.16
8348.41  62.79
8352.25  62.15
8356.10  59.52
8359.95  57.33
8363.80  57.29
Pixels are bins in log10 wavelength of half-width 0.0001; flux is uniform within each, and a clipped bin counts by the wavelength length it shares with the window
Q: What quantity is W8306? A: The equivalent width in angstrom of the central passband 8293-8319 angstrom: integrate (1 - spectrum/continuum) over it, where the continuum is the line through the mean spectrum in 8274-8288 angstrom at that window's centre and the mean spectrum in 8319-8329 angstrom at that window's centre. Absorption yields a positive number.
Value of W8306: 1.79 angstrom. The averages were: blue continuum 57.5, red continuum 64.9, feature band 57.6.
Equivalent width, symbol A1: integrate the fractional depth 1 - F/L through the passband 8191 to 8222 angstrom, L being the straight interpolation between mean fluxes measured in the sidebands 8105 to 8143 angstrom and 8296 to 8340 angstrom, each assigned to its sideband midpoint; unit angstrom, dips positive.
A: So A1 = 1.6 angstrom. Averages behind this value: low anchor 59.4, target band 56.2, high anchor 59.3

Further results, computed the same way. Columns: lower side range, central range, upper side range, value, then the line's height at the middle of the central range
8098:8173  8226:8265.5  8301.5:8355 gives -2.0 angstrom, 59.5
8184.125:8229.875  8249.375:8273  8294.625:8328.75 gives -1.6 angstrom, 58.7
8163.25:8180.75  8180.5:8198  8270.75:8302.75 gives 0.6 angstrom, 60.9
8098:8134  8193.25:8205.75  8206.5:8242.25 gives 1.8 angstrom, 60.1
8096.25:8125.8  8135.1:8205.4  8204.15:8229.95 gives 1.2 angstrom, 59.1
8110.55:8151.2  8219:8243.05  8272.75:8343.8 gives -0.9 angstrom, 58.8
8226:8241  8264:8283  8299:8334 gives 0.4 angstrom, 60.6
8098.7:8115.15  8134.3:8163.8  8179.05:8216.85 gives 0.3 angstrom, 58.5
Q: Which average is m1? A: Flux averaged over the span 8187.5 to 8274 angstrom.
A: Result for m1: 59.9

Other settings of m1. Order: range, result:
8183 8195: 59.8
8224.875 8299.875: 60.7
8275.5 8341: 58.7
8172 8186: 62.1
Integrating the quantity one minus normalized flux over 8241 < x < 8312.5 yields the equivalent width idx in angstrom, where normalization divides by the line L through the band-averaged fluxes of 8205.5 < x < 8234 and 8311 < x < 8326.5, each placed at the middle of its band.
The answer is 2.37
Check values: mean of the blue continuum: 59.9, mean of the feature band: 59.6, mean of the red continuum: 63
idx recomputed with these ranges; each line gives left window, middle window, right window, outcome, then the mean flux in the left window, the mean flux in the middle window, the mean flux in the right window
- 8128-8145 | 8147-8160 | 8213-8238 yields 0.9 angstrom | 59.7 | 55.6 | 60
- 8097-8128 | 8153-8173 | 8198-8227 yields -0.4 angstrom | 58.8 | 59.1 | 57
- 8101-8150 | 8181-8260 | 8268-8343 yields -1.2 angstrom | 59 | 59.9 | 59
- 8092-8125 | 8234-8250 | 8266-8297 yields -1.1 angstrom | 58.4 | 62.7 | 58.6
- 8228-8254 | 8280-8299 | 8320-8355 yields 1.4 angstrom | 62.7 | 57.5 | 61.2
